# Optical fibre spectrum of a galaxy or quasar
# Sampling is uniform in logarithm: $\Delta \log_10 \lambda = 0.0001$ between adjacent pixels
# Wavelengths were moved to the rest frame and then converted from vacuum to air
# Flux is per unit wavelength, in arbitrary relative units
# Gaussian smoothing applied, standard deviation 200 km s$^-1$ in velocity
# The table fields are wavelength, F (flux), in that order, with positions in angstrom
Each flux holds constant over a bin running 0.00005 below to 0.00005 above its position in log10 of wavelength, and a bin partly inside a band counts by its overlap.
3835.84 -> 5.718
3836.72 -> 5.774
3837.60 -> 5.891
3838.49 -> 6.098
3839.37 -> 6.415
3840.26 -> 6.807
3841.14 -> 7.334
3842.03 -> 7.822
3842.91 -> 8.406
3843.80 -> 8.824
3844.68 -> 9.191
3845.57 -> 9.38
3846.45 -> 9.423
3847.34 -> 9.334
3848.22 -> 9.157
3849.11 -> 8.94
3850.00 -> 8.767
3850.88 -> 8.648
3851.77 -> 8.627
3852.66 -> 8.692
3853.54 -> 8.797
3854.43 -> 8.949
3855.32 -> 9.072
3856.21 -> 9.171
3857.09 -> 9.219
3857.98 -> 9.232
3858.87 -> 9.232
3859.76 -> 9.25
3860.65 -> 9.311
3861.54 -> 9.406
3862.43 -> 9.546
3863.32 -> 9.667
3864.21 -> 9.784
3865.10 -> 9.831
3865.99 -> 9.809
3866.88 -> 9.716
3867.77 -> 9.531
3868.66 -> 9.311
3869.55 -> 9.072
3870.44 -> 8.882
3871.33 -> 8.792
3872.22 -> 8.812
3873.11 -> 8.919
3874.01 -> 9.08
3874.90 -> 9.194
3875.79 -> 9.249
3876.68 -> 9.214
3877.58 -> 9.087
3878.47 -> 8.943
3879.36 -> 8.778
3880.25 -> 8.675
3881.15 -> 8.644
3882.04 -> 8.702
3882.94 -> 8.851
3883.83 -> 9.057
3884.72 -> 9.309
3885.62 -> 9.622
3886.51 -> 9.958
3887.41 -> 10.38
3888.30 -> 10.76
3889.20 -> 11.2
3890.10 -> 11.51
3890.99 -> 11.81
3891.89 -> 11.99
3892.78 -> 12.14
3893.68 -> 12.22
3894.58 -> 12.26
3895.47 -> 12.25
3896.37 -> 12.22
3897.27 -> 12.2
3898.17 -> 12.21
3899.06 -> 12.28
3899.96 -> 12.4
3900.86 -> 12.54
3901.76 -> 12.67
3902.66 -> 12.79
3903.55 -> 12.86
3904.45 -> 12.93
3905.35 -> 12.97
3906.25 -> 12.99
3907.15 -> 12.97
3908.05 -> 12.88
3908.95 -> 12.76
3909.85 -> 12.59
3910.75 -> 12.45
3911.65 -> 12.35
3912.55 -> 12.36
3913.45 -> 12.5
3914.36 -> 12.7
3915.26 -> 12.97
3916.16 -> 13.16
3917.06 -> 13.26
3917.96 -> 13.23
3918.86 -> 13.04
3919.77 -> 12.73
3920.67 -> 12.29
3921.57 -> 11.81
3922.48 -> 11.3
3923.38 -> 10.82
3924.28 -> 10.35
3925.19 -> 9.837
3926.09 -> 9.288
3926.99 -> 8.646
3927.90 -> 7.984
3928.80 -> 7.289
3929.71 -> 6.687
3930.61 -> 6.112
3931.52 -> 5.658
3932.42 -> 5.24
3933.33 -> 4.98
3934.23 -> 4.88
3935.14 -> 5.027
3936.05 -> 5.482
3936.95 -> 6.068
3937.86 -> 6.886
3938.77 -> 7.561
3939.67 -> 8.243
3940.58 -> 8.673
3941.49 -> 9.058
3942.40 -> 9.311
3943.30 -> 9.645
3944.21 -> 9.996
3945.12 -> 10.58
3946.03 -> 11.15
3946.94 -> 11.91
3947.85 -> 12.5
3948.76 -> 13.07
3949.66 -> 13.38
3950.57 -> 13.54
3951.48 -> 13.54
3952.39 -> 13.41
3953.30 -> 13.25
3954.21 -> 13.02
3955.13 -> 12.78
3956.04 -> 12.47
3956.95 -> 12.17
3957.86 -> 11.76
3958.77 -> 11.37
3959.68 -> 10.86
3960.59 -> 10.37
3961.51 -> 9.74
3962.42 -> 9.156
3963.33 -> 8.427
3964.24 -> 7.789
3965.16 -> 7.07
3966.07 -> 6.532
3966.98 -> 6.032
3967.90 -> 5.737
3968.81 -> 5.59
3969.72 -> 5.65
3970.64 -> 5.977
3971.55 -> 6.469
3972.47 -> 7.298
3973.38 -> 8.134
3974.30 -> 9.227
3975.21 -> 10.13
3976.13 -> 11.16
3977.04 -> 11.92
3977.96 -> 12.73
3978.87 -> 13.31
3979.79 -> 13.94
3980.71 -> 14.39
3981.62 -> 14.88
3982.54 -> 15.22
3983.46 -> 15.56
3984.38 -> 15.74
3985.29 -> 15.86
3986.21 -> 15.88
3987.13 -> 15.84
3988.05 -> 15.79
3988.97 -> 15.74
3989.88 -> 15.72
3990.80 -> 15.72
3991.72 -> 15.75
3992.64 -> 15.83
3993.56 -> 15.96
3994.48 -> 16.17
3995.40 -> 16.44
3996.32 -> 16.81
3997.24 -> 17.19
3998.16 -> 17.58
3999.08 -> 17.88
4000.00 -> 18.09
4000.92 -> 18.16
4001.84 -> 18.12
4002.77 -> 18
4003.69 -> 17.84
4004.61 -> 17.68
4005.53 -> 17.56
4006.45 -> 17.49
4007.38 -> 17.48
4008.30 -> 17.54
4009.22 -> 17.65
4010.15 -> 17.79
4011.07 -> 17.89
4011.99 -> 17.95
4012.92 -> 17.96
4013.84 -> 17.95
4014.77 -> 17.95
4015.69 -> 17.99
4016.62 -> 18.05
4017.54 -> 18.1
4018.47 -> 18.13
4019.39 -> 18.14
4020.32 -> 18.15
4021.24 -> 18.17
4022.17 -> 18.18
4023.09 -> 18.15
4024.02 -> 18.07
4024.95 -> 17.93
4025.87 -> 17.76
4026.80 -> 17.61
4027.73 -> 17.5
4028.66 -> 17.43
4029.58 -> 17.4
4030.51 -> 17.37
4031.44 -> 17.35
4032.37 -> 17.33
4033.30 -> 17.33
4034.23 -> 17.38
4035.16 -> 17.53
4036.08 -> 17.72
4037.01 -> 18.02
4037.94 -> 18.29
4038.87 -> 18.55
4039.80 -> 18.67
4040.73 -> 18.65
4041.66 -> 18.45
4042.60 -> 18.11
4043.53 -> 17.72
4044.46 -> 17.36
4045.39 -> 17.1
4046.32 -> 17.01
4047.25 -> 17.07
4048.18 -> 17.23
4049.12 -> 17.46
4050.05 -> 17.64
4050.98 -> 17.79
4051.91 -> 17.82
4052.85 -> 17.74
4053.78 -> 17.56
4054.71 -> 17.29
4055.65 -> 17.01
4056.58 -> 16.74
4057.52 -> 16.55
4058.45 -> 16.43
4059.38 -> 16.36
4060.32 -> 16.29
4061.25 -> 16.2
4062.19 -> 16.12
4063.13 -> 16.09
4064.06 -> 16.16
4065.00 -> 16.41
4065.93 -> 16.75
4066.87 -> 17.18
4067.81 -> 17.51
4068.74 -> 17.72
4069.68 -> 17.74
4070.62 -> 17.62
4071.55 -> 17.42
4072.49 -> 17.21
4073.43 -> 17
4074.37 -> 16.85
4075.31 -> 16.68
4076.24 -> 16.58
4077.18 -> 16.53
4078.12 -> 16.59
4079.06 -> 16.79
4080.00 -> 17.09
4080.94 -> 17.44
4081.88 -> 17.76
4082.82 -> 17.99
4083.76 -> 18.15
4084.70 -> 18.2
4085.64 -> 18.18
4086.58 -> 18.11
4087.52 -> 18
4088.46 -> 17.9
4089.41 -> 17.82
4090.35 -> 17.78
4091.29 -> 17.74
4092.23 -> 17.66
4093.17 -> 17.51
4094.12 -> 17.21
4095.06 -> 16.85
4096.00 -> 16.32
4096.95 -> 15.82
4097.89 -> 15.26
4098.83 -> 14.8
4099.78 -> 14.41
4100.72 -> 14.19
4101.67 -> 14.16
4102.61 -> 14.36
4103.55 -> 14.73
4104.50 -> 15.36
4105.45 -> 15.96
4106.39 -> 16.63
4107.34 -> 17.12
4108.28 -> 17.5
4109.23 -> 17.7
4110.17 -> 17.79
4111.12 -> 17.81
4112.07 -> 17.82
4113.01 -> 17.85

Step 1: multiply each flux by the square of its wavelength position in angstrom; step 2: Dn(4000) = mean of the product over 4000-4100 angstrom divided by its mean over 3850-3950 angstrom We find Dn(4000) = 1.9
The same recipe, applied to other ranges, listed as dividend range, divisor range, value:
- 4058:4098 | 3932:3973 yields 1.98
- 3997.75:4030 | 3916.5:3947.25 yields 2.08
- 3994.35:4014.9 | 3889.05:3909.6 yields 1.50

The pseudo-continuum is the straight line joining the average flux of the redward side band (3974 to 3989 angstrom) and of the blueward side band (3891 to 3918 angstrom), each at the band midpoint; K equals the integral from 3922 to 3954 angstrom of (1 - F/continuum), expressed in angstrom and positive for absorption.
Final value 9.7 angstrom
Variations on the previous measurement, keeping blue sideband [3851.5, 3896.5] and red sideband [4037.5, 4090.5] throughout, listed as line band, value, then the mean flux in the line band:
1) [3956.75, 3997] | 5.9 angstrom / 11.9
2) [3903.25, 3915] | -1.7 angstrom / 12.7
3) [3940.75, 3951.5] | 1.1 angstrom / 11.3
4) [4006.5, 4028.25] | -3.4 angstrom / 17.9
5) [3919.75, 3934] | 3.8 angstrom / 8.64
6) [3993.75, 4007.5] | -2.5 angstrom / 17.5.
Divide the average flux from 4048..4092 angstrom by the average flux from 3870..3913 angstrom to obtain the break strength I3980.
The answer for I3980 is 1.6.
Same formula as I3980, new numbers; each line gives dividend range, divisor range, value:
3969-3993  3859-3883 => 1.39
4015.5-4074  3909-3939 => 1.81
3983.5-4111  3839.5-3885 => 1.91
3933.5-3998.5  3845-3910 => 1.11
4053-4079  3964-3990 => 1.51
